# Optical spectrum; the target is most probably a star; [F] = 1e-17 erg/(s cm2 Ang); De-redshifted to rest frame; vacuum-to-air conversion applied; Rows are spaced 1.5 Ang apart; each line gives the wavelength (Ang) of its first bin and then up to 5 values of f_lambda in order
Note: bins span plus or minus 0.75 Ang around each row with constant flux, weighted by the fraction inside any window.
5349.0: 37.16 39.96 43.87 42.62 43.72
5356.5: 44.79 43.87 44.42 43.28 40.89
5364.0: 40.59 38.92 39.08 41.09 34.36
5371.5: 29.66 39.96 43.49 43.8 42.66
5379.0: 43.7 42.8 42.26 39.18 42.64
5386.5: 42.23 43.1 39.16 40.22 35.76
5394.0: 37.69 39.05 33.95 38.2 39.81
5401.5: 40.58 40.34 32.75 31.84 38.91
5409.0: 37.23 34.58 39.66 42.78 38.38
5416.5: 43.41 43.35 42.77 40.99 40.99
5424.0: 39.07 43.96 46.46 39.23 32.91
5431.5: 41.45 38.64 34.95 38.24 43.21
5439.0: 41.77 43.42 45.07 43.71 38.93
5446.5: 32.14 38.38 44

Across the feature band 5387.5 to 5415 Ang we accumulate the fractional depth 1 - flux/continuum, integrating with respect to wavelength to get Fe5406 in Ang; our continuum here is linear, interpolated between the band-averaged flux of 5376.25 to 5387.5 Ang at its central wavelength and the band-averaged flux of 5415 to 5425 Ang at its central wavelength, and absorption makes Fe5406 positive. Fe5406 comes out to 2.5 Ang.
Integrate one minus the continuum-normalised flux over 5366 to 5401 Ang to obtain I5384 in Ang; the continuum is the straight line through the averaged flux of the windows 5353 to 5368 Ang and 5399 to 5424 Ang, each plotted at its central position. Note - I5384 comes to 1.0 Ang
